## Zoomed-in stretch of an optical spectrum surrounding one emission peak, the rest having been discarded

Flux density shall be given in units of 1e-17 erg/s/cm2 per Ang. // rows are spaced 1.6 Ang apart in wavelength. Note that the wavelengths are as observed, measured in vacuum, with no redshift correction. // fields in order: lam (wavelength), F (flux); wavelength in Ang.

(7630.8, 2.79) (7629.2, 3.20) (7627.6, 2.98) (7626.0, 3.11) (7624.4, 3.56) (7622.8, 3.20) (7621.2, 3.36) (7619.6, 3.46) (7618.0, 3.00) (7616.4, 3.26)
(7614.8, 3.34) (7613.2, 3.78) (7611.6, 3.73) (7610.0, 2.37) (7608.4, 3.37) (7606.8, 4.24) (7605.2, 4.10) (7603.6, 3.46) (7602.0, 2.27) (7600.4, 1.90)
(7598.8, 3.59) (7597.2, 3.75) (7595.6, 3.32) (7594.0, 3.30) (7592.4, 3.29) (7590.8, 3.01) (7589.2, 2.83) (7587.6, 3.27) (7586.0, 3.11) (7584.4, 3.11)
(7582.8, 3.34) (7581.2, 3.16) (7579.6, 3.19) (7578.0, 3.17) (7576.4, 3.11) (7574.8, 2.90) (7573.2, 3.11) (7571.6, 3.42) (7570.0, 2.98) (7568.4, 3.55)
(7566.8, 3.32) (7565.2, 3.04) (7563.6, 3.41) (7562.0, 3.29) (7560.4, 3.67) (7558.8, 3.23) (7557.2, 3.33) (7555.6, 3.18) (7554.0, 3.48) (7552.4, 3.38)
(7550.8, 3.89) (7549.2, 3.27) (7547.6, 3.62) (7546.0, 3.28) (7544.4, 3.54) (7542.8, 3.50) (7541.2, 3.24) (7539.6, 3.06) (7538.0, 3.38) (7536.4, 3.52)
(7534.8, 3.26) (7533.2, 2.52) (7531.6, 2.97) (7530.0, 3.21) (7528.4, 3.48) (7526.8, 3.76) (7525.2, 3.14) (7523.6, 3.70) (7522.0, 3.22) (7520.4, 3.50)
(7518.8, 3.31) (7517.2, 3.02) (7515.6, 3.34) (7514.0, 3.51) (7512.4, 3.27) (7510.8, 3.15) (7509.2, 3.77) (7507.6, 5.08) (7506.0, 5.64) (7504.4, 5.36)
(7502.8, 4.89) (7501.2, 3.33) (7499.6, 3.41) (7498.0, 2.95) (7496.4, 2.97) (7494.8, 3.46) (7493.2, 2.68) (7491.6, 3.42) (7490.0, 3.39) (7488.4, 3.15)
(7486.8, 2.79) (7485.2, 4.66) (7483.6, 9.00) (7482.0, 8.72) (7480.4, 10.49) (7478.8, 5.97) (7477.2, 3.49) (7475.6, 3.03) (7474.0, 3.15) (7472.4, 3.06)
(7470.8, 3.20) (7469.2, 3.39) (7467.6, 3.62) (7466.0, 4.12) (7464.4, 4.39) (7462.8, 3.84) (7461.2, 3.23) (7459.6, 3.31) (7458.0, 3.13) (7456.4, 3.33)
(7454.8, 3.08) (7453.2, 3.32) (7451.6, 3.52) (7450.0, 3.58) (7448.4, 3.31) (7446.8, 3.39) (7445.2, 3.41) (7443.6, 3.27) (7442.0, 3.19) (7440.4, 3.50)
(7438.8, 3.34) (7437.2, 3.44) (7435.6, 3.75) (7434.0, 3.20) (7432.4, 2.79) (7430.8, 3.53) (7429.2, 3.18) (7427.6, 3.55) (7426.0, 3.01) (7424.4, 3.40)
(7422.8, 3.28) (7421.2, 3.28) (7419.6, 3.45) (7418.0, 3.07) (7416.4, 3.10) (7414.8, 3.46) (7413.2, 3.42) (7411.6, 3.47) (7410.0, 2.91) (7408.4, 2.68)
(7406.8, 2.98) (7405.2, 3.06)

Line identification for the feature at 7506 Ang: [N II] 6583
